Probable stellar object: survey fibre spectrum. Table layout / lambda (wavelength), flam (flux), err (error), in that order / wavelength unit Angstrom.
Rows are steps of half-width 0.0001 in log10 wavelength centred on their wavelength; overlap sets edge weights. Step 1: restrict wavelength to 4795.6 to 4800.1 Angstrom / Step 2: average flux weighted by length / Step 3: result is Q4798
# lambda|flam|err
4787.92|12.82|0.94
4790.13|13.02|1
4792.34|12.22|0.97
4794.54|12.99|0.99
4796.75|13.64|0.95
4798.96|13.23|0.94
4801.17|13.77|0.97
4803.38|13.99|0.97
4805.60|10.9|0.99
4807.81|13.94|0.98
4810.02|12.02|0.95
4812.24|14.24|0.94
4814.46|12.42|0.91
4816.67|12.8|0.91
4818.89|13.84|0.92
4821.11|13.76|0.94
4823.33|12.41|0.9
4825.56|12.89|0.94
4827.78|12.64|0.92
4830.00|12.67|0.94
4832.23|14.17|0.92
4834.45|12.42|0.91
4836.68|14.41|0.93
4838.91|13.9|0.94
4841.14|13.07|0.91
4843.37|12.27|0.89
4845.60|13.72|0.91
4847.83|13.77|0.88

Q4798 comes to 13.4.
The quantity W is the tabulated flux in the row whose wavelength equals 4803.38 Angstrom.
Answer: 13.99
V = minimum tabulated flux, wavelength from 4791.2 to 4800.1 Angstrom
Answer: 12.22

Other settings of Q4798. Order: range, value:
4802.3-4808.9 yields 12.9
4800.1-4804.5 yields 13.9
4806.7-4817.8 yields 13.1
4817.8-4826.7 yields 13.2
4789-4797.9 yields 13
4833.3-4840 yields 13.6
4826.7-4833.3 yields 13.2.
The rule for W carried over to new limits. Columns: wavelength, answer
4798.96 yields 13.23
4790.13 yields 13.02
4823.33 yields 12.41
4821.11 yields 13.76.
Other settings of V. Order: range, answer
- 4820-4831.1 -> 12.41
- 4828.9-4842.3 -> 12.42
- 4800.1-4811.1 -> 10.9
